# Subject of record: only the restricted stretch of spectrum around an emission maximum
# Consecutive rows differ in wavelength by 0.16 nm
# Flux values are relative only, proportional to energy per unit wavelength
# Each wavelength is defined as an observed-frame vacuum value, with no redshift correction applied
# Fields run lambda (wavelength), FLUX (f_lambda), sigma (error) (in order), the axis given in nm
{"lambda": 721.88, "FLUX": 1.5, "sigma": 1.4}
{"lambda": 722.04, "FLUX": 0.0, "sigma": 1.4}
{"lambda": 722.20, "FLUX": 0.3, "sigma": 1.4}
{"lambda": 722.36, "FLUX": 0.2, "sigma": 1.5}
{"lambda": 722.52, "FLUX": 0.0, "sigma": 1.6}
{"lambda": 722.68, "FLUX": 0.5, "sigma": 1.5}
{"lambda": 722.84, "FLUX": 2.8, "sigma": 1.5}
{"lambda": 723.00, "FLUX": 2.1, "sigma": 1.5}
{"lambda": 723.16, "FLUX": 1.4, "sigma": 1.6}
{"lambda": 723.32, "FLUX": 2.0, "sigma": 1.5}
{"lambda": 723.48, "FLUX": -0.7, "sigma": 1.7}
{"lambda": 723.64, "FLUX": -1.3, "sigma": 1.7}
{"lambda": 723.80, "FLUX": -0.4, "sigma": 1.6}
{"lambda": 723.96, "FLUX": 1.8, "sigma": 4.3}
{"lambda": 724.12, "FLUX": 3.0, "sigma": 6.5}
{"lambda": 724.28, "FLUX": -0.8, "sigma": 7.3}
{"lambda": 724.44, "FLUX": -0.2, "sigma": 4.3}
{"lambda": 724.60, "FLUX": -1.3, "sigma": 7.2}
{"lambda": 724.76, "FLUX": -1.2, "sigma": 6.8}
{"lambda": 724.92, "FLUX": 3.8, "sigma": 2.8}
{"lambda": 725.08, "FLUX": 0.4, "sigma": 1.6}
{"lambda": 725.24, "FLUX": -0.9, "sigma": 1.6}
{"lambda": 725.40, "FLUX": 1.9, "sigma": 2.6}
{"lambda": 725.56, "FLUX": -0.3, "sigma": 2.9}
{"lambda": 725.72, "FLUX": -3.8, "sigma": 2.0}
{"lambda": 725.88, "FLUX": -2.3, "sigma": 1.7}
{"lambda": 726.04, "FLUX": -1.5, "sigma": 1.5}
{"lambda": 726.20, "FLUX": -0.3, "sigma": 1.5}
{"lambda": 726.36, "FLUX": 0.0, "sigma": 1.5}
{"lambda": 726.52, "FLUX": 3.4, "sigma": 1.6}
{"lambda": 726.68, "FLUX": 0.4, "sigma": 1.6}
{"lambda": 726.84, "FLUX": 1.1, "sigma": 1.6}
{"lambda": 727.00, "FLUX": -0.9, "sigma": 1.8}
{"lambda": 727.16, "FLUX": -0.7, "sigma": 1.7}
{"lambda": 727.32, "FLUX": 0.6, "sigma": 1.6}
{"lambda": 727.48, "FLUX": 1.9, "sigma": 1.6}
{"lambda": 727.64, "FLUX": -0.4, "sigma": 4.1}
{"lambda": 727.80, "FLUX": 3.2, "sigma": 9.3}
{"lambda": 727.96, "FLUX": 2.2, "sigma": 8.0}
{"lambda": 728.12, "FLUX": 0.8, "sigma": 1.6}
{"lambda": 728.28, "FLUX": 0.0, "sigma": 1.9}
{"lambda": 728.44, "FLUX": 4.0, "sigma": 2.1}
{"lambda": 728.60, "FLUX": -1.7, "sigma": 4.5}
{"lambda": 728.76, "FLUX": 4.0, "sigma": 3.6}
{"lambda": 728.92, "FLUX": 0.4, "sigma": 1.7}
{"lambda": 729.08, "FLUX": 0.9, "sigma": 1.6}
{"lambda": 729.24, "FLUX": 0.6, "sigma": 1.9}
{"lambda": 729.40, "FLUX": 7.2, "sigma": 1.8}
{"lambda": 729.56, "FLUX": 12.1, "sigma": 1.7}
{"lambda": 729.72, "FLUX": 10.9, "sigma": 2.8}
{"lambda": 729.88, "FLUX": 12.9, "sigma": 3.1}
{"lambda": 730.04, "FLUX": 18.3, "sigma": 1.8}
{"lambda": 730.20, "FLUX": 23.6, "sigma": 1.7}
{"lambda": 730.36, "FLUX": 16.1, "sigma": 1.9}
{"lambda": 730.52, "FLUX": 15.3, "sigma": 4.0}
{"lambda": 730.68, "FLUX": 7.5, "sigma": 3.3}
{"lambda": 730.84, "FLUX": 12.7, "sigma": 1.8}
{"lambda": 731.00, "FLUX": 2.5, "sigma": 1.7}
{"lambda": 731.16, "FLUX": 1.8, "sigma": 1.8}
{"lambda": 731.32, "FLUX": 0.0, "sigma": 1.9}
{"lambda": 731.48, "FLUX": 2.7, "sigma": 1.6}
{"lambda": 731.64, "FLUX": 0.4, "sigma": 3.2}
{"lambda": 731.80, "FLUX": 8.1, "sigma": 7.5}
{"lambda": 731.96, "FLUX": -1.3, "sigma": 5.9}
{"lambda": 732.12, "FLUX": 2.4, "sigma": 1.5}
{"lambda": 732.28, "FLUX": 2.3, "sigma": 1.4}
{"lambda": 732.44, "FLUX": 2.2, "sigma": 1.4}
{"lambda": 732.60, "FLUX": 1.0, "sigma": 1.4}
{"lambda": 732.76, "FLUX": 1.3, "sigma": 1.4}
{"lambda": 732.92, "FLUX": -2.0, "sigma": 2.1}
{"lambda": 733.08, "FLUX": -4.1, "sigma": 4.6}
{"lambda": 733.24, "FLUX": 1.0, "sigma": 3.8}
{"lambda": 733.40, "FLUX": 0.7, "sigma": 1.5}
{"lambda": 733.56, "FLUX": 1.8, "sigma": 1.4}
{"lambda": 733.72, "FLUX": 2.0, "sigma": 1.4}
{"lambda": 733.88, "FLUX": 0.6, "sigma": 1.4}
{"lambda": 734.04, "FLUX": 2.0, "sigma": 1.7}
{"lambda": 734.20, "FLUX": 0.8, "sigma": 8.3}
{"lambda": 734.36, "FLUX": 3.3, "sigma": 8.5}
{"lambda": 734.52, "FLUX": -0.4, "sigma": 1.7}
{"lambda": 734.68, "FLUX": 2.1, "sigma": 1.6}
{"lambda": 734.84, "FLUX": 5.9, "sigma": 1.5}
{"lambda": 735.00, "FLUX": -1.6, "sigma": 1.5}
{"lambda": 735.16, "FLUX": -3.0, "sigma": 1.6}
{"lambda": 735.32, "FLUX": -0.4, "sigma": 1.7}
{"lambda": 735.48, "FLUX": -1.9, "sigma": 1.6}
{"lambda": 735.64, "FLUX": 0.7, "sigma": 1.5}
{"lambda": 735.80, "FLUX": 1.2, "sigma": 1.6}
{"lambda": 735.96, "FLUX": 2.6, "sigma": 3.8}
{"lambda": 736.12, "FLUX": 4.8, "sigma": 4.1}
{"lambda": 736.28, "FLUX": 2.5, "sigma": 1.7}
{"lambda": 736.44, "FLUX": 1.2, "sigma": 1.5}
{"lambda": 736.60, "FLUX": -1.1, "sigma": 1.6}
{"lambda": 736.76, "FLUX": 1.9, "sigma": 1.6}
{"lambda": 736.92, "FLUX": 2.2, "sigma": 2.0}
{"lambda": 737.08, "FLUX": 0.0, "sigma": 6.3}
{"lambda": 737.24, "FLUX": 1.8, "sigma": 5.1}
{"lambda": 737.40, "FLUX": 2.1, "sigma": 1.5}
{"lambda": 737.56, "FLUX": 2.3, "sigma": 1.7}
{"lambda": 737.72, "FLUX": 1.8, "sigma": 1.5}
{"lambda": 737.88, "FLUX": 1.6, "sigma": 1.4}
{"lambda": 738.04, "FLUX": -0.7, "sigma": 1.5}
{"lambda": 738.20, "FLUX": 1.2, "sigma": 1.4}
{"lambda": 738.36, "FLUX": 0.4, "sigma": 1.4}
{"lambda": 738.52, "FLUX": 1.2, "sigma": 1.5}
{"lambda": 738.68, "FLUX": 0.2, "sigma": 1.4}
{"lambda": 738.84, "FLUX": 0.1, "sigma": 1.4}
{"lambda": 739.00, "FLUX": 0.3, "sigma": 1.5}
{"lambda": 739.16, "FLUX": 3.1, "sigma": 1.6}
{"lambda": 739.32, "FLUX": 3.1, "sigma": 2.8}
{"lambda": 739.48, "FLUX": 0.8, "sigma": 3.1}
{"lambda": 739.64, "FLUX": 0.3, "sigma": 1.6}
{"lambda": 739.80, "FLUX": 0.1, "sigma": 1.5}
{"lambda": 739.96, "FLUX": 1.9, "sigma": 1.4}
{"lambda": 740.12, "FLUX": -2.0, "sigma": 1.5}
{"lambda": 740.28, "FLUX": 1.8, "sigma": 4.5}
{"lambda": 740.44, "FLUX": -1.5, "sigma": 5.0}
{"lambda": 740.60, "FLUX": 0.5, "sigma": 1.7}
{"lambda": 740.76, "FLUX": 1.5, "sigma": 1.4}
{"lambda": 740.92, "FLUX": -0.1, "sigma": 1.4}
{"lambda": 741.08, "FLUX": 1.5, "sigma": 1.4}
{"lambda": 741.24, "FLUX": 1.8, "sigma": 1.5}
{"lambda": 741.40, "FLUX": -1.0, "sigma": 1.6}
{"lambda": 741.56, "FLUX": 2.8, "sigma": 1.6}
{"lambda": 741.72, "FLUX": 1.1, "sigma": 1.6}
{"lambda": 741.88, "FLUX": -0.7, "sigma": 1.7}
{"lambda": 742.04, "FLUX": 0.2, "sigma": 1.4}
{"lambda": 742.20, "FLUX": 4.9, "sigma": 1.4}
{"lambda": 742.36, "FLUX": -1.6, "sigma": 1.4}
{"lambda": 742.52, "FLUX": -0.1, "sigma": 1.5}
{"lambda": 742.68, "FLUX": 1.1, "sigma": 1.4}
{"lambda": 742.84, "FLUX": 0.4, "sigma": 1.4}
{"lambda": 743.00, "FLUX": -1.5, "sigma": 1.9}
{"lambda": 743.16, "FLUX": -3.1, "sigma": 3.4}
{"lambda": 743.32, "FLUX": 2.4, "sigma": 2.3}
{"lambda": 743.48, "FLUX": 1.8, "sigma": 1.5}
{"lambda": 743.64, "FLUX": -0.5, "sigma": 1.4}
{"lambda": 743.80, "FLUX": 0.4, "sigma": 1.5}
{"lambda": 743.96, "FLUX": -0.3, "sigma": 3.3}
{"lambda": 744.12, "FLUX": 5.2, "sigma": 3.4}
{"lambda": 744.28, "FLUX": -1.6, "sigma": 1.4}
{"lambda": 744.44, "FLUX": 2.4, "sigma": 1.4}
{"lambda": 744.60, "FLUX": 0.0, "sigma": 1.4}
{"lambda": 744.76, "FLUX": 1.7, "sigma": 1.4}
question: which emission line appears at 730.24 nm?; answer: [O II]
